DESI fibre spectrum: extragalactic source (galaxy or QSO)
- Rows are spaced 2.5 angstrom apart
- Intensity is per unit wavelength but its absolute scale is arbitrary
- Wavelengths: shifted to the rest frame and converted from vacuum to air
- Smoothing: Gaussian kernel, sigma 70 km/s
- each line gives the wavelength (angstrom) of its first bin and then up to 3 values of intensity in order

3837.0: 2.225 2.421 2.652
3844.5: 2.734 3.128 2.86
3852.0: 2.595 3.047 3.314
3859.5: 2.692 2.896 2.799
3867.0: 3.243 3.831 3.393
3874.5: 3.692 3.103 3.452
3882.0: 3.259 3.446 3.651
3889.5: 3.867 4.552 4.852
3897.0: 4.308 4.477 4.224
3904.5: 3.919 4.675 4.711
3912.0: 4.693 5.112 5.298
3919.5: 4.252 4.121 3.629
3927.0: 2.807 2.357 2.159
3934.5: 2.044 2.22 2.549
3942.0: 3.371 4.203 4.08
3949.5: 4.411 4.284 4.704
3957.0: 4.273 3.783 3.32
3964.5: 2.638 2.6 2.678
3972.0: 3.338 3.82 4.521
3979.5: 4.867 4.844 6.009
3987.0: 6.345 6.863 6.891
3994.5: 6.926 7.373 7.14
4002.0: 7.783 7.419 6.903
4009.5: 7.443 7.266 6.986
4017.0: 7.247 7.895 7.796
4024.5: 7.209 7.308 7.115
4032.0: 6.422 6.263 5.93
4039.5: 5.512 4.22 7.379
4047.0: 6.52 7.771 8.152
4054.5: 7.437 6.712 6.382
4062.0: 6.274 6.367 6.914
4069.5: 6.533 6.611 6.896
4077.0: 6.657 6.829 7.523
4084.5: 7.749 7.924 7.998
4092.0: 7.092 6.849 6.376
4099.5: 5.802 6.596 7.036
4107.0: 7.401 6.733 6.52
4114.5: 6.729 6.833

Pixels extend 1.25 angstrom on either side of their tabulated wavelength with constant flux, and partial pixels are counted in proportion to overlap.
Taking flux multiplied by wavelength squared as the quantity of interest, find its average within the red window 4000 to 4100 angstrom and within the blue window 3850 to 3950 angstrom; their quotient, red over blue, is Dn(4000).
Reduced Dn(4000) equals 2.1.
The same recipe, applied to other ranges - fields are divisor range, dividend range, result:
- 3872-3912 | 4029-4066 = 1.77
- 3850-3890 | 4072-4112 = 2.41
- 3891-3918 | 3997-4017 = 1.66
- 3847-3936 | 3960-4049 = 1.76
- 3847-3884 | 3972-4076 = 2.26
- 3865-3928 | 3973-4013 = 1.67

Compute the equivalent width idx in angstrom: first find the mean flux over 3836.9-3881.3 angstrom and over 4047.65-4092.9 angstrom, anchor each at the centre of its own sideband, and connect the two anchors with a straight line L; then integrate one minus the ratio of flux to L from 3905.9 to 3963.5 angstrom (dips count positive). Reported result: 8.6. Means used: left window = 3.03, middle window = 3.78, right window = 7.09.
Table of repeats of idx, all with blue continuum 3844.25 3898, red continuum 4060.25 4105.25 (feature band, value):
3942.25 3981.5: 8.4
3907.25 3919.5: -2.3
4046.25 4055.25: -1.7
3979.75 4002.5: -5.0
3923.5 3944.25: 8.1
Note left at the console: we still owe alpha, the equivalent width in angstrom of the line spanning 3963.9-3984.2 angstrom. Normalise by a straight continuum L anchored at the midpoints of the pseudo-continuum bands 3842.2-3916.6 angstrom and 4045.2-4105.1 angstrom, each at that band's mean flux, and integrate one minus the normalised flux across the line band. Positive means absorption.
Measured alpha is 5.7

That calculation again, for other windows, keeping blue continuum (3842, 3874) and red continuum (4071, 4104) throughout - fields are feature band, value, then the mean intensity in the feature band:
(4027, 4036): -1.0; 6.68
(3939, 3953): 2.1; 3.88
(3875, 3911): -3.7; 4.03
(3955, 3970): 4.7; 3.32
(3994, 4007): -4.3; 7.31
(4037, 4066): -0.9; 6.58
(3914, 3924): -1.2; 4.58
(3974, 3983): 1.0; 4.56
